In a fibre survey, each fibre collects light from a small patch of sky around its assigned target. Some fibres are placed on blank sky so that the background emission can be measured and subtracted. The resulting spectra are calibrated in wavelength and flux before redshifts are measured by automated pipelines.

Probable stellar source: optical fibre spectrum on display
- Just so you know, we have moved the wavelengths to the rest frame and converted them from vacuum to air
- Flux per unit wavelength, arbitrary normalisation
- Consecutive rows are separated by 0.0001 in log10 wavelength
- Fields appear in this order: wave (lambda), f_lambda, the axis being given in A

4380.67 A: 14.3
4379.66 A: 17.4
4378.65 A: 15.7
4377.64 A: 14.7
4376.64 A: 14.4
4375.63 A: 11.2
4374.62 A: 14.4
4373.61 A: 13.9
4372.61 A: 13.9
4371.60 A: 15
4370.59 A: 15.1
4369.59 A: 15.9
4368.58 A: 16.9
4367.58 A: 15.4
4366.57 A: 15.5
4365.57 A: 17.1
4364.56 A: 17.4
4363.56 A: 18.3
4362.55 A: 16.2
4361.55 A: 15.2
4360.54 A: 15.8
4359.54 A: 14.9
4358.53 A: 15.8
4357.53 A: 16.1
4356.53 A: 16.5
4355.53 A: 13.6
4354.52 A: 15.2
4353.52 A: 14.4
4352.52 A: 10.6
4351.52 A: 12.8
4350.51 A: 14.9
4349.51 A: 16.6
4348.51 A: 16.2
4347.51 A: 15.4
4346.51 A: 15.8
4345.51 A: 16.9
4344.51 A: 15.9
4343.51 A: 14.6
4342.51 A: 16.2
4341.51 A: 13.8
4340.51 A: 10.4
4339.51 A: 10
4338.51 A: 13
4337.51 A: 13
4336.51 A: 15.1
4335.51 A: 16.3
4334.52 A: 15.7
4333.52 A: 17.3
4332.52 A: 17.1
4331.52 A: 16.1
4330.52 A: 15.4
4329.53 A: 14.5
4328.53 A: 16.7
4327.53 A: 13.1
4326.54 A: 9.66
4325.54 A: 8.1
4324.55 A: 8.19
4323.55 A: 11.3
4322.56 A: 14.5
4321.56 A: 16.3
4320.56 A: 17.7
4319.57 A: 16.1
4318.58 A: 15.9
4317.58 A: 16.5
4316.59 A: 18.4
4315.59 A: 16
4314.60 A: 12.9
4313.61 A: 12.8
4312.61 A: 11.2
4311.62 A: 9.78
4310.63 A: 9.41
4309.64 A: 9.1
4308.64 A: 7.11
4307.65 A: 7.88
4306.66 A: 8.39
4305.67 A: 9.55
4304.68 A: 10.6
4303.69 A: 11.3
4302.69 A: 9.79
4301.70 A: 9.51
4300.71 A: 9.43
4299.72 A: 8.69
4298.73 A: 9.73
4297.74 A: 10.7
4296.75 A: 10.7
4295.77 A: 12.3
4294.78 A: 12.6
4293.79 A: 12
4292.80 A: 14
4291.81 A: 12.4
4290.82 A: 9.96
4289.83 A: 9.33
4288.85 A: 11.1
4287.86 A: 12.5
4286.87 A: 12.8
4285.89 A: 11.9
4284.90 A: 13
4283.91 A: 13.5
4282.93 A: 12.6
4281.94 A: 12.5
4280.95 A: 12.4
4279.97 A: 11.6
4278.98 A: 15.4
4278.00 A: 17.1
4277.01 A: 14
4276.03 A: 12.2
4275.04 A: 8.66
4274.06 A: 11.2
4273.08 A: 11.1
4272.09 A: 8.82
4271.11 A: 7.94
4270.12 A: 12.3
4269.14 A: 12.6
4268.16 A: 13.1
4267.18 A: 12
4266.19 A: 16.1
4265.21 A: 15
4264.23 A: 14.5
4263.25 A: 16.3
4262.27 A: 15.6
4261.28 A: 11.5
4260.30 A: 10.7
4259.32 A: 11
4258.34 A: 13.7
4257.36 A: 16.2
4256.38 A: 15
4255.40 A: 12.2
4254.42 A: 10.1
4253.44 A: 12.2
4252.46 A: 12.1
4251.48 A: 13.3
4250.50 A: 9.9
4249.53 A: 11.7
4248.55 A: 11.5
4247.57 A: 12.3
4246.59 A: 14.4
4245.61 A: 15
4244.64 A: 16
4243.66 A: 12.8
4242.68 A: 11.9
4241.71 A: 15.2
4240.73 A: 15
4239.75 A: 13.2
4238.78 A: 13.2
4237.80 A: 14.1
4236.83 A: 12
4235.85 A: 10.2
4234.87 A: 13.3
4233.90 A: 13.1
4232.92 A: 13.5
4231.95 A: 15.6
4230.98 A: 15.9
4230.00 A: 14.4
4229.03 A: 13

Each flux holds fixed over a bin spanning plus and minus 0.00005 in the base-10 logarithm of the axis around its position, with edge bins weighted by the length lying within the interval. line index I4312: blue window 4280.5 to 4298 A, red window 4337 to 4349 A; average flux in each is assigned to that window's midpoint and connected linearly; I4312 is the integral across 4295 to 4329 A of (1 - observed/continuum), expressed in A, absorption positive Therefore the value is 3.3 A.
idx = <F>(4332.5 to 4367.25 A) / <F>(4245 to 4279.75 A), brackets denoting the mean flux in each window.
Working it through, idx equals 1.18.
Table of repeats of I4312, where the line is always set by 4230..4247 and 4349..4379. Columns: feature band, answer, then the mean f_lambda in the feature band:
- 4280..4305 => 5.1 A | 11.4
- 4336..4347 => 0.6 A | 14.1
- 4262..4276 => 1.6 A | 12.5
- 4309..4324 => 0.8 A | 13.8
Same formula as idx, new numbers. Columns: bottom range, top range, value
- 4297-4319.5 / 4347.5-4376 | 1.36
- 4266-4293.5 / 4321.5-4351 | 1.17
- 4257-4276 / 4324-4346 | 1.12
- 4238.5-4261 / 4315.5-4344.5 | 1.11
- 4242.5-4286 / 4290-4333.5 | 0.95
